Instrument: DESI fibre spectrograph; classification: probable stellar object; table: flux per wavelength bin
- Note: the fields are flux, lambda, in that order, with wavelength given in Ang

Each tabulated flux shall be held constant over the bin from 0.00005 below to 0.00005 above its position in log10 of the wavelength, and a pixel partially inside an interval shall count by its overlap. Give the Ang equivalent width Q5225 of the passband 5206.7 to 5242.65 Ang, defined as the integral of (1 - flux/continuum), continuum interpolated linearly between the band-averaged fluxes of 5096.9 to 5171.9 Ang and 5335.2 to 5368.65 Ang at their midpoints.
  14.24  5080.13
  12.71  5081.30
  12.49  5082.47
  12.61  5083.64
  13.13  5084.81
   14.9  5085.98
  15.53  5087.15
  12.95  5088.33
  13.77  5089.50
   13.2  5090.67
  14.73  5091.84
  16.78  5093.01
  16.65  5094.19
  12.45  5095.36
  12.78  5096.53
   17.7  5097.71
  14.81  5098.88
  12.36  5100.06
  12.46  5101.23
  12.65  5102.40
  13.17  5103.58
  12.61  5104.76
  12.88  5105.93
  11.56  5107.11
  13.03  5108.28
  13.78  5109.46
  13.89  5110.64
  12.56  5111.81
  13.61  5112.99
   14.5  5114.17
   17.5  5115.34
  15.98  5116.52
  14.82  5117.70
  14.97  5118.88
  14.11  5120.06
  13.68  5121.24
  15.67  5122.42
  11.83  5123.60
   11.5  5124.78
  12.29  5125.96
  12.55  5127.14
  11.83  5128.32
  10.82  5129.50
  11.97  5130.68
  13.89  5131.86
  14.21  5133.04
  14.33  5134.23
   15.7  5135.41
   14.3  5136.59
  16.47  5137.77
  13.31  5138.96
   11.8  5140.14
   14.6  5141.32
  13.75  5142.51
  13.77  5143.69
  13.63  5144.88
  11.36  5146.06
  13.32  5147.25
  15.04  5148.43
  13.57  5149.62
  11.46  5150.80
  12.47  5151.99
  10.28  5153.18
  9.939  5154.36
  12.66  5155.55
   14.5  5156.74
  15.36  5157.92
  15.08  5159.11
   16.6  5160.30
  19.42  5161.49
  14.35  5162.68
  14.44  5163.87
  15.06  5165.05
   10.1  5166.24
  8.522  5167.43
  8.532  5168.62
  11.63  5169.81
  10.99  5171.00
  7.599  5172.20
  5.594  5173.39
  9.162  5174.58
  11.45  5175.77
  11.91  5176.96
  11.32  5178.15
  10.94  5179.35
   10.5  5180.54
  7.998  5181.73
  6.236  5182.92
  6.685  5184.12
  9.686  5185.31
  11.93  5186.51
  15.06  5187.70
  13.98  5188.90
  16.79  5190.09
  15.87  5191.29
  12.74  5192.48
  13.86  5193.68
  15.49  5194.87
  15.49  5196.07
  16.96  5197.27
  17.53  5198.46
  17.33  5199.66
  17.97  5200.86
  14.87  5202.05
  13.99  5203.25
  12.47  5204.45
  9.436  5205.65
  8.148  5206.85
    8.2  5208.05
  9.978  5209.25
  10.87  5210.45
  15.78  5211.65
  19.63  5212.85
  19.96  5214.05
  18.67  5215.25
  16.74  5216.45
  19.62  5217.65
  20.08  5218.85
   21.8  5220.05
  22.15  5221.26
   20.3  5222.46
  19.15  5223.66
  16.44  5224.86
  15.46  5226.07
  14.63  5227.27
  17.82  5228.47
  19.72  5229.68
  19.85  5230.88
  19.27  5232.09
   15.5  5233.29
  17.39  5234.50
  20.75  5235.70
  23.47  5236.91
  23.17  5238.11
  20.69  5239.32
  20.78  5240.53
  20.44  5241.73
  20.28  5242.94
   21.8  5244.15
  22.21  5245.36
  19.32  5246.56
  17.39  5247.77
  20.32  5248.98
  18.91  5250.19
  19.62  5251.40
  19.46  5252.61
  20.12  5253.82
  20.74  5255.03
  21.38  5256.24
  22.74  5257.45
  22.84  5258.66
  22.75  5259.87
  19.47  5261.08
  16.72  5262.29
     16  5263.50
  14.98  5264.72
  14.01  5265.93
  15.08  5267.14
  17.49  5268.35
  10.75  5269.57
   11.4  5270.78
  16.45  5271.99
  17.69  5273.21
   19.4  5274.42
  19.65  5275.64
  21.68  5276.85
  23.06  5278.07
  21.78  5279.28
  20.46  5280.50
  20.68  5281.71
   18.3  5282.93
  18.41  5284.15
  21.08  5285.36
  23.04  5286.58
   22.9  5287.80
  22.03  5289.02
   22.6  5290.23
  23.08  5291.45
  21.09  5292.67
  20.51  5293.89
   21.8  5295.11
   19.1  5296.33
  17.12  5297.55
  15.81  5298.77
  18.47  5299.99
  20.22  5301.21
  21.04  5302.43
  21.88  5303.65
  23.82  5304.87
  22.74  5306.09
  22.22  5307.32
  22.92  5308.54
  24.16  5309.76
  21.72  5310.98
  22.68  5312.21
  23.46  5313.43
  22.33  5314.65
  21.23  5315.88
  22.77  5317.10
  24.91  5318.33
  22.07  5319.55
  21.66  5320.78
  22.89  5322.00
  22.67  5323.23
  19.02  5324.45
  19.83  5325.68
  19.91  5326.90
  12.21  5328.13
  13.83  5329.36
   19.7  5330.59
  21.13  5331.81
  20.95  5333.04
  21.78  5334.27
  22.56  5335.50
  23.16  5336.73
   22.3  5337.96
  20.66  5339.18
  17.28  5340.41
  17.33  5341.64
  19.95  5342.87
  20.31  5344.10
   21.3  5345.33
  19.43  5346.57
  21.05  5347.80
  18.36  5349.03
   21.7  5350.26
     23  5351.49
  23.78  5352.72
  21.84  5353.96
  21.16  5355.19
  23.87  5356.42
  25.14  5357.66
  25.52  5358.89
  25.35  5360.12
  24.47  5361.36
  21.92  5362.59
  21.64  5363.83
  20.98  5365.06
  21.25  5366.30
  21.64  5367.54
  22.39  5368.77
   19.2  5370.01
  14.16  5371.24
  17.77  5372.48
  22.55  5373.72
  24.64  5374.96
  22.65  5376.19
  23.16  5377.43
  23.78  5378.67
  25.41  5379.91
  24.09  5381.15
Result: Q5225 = -2.4 Ang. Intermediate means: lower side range 13.4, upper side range 21.7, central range 18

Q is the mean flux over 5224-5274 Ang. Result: 18.7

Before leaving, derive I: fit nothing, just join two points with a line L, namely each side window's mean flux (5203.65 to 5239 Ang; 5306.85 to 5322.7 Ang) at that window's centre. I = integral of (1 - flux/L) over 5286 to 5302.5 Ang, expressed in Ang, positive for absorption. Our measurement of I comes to 0.6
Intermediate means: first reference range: 17.1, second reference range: 22.7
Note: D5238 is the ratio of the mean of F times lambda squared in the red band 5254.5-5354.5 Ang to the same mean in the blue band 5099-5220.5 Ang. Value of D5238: 1.60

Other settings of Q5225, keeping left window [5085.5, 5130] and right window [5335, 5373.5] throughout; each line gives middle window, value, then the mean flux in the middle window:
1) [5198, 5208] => 1.8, 13.6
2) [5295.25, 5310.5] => -0.8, 20.8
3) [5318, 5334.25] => 0.3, 20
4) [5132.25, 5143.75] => 0.3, 14.2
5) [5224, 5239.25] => -1.0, 18.7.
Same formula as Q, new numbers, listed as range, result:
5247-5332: 20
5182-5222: 14.7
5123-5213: 12.7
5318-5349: 20.2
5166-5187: 9.46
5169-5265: 16.2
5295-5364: 21.2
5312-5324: 22.6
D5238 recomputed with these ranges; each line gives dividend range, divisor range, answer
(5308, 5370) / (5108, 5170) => 1.72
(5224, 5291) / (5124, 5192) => 1.61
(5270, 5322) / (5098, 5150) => 1.65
